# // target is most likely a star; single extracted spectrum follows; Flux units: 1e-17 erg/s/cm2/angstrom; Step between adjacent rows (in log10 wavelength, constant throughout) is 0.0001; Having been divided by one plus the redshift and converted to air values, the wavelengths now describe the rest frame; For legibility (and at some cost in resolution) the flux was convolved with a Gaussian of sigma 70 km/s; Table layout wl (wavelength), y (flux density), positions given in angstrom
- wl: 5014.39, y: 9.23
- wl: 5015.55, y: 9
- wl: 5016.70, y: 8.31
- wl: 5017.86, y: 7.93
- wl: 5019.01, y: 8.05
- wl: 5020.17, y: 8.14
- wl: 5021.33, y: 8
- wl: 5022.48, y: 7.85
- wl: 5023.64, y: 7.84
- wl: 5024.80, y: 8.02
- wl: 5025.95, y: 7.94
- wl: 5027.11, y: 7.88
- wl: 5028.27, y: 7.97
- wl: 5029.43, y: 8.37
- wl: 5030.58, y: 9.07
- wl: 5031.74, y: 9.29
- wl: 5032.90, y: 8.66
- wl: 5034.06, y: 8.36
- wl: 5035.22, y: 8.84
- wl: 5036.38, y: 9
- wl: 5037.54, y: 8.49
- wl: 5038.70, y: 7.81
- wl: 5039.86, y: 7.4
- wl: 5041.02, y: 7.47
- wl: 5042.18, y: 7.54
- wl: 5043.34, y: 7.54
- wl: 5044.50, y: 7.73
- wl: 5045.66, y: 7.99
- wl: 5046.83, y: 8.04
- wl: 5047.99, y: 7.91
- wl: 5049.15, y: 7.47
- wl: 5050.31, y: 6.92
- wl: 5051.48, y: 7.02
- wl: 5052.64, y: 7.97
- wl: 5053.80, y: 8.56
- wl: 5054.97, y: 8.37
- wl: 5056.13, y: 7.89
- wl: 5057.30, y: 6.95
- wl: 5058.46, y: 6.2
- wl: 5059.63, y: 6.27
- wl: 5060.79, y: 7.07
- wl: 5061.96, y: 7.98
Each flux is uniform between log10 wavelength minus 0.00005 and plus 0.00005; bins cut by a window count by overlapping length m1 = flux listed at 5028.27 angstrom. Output 7.97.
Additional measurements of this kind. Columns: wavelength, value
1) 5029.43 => 8.37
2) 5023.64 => 7.84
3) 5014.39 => 9.23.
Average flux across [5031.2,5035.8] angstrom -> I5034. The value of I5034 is 8.78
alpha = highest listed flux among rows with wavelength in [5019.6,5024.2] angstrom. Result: 8.14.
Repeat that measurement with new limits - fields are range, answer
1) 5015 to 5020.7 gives 9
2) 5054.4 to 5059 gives 8.37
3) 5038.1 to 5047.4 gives 8.04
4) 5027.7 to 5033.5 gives 9.29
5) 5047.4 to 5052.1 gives 7.91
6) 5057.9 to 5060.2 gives 6.27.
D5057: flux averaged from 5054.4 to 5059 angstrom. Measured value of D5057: 7.37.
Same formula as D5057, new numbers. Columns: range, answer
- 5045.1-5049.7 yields 7.85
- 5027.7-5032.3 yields 8.68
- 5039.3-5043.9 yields 7.49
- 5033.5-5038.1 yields 8.67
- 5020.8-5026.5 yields 7.94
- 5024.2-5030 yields 8.03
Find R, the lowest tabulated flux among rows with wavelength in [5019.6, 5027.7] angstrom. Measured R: 7.84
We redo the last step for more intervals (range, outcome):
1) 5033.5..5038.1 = 8.36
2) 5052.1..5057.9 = 6.95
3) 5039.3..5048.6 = 7.4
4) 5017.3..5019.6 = 7.93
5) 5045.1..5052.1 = 6.92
